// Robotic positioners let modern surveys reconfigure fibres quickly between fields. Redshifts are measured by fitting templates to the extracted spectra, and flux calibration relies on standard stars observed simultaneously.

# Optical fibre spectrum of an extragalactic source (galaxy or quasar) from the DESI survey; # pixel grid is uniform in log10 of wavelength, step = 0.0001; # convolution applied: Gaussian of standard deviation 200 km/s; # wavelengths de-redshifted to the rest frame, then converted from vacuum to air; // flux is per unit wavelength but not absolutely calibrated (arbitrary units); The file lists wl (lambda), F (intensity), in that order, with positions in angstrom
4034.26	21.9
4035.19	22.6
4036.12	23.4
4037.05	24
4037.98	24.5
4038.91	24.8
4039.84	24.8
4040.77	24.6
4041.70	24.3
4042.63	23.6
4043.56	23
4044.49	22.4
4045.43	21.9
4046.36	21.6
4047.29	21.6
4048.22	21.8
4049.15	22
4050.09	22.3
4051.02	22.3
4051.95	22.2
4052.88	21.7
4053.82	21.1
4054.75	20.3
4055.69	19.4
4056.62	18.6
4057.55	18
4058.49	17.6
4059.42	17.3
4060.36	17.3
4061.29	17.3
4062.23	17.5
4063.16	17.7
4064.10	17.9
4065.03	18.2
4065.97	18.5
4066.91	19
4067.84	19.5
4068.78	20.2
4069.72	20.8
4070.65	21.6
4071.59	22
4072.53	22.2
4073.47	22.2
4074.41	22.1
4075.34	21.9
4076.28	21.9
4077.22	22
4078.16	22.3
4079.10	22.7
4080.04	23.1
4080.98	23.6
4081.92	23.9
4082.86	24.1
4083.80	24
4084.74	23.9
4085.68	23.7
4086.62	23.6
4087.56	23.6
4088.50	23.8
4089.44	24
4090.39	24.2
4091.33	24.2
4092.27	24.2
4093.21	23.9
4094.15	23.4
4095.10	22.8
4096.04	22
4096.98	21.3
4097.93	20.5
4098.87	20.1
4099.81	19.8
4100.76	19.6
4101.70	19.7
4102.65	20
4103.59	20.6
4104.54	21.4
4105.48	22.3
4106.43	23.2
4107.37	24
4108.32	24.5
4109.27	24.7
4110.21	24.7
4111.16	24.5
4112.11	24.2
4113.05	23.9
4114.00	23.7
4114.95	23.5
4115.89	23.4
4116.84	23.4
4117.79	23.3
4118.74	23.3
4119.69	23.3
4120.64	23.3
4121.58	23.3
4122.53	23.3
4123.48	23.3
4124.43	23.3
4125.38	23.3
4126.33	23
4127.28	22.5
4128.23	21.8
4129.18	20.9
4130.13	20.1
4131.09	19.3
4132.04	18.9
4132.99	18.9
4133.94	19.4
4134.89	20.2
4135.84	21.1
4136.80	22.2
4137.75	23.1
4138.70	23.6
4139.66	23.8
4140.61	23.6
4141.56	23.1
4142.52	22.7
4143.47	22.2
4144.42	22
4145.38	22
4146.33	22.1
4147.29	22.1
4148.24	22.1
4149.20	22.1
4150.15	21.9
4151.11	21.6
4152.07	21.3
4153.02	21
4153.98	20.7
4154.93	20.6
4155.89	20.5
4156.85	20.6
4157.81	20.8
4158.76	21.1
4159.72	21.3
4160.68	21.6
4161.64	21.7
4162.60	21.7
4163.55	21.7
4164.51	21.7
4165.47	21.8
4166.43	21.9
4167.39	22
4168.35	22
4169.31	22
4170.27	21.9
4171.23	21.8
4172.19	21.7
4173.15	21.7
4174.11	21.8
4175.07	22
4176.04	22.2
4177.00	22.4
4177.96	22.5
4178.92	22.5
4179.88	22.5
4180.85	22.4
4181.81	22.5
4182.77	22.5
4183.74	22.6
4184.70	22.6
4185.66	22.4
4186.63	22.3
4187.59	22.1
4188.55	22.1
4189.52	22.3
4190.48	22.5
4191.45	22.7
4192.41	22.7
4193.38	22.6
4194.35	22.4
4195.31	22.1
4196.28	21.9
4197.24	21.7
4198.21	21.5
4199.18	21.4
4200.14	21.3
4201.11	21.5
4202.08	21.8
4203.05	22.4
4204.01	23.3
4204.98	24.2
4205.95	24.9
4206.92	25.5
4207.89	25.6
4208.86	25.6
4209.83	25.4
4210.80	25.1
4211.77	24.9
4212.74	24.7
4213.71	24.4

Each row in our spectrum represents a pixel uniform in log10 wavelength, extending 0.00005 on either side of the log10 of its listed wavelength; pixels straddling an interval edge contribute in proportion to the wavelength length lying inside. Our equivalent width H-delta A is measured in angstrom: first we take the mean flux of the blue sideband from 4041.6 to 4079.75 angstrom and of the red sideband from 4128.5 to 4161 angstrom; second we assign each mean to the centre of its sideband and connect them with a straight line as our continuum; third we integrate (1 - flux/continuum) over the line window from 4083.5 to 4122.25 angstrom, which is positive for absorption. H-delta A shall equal -3.5 angstrom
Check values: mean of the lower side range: 20.7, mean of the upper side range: 21.4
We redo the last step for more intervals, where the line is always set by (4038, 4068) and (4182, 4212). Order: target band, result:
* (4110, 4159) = -0.5 angstrom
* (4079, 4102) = -1.7 angstrom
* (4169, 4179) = 0.2 angstrom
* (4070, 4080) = -0.5 angstrom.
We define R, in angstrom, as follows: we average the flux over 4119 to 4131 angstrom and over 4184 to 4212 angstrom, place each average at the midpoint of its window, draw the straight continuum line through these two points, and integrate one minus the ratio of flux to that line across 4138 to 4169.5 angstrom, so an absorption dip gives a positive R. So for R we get 1.2 angstrom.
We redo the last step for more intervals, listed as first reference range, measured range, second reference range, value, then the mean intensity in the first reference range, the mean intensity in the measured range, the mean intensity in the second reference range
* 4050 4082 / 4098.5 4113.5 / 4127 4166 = -1.0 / 20.4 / 22.3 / 21.5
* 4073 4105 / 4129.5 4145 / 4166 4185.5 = 0.6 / 22.5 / 21.5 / 22.2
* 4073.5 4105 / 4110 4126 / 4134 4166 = -1.0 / 22.5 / 23.6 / 21.8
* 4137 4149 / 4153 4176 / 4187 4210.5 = 1.3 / 22.7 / 21.5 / 22.9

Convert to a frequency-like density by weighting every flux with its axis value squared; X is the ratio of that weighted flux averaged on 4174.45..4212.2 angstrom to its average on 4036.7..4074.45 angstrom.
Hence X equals 1.17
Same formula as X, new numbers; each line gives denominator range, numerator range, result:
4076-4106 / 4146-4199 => 1.01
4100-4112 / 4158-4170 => 1.00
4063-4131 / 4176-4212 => 1.07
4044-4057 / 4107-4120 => 1.15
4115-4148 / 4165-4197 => 1.02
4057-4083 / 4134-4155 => 1.12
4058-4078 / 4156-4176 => 1.15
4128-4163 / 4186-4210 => 1.09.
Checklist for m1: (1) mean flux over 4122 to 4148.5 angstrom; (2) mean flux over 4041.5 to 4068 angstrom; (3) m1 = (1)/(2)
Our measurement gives 1.1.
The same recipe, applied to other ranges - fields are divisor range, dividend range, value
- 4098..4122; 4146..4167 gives 0.95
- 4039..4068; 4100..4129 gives 1.11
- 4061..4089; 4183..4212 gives 1.07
